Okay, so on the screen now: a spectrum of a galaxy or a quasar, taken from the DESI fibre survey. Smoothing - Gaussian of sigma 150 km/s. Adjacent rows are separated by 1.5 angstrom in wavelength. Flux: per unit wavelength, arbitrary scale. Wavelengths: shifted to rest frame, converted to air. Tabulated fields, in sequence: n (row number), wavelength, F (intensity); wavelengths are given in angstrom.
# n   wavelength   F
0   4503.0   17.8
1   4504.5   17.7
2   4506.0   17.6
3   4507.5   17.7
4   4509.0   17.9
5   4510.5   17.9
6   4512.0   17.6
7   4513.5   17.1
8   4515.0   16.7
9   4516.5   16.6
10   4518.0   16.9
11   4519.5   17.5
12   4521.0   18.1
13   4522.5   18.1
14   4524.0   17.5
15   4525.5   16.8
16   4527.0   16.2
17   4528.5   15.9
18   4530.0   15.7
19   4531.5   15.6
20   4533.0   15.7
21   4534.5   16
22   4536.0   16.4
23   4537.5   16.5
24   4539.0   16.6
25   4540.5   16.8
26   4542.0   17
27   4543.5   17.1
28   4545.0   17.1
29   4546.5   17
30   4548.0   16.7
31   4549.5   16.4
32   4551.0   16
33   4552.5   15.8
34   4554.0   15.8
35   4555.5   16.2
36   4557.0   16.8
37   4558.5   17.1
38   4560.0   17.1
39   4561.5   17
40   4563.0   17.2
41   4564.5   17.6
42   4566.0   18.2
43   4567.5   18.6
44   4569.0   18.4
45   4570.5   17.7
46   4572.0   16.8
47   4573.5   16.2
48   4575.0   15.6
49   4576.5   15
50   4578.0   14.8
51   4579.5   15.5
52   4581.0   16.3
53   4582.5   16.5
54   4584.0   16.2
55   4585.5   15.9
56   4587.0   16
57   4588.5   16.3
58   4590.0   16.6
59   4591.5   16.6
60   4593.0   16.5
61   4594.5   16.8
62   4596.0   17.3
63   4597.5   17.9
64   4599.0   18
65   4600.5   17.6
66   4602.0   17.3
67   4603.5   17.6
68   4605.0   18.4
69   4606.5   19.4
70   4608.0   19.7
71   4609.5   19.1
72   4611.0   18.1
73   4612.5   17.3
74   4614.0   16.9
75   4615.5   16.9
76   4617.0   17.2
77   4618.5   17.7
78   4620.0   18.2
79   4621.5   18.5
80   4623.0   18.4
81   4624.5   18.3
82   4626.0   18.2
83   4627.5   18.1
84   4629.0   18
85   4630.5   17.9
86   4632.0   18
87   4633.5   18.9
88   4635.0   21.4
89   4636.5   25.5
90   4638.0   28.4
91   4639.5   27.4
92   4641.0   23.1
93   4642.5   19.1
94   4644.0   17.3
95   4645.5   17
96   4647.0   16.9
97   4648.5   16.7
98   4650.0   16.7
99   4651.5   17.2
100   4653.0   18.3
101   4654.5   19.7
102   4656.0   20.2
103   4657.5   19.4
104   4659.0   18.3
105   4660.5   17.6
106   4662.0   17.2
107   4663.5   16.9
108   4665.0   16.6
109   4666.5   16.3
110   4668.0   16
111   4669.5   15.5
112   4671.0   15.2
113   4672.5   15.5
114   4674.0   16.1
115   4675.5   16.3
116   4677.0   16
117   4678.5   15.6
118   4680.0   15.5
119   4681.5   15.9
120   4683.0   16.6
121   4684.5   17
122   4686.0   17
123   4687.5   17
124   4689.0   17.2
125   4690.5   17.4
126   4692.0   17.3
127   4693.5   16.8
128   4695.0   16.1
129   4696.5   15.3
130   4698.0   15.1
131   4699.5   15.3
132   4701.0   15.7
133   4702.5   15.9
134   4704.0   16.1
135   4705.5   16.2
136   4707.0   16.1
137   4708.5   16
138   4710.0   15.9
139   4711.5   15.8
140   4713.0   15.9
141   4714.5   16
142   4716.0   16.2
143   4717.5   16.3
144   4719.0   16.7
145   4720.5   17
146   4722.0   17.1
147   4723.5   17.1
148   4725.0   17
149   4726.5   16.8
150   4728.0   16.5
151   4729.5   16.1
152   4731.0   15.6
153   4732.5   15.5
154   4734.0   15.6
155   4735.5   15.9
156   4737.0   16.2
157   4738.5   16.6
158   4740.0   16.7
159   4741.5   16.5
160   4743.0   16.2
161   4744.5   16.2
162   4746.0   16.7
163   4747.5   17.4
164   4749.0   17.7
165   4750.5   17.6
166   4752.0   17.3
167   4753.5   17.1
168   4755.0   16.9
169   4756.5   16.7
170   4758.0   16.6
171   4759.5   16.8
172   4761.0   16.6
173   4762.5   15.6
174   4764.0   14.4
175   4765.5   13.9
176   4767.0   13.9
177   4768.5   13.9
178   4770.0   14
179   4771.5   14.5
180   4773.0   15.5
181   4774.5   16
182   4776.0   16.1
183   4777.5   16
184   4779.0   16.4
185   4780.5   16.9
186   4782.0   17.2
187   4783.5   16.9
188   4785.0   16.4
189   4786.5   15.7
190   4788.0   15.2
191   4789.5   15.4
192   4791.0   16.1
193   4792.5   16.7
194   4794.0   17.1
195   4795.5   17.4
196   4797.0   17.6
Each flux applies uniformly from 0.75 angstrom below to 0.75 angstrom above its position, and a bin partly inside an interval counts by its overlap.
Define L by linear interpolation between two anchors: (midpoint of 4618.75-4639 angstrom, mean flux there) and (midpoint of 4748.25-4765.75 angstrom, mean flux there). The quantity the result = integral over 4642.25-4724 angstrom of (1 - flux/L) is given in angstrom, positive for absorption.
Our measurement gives 7.9 angstrom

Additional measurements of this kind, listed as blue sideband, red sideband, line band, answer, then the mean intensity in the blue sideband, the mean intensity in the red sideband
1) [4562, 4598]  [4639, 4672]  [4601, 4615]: -0.80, 16.7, 18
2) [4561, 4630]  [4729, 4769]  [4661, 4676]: 0.53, 17.3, 16.2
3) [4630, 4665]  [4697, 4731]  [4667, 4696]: 2.40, 19.5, 16.2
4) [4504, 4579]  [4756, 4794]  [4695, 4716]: 0.34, 16.8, 15.8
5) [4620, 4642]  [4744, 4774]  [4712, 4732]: 0.97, 20.6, 16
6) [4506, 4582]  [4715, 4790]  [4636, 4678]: -4.90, 16.8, 16.2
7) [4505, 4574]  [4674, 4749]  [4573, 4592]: 0.95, 16.9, 16.3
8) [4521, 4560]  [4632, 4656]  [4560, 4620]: 3.66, 16.6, 20.2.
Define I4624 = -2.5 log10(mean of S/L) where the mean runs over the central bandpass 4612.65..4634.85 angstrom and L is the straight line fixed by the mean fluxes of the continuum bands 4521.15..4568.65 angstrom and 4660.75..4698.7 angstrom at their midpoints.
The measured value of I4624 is -0.10 mag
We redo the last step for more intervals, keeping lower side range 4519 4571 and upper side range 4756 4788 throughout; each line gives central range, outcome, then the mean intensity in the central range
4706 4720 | -0.01 mag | 16.1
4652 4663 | -0.14 mag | 18.6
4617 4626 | -0.10 mag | 18.1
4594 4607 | -0.08 mag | 17.8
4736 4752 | -0.06 mag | 16.8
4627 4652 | -0.21 mag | 19.9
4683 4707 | -0.02 mag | 16.4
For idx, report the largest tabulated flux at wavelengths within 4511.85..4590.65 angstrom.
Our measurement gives 18.6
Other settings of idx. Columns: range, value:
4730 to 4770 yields 17.7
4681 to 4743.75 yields 17.4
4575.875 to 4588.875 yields 16.5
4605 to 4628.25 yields 19.7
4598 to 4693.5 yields 28.4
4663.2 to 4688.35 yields 17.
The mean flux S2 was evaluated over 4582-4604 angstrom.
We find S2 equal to 16.9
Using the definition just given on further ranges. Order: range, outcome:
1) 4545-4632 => 17.2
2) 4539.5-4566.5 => 16.8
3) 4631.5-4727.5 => 17.4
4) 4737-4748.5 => 16.6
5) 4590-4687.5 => 18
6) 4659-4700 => 16.3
